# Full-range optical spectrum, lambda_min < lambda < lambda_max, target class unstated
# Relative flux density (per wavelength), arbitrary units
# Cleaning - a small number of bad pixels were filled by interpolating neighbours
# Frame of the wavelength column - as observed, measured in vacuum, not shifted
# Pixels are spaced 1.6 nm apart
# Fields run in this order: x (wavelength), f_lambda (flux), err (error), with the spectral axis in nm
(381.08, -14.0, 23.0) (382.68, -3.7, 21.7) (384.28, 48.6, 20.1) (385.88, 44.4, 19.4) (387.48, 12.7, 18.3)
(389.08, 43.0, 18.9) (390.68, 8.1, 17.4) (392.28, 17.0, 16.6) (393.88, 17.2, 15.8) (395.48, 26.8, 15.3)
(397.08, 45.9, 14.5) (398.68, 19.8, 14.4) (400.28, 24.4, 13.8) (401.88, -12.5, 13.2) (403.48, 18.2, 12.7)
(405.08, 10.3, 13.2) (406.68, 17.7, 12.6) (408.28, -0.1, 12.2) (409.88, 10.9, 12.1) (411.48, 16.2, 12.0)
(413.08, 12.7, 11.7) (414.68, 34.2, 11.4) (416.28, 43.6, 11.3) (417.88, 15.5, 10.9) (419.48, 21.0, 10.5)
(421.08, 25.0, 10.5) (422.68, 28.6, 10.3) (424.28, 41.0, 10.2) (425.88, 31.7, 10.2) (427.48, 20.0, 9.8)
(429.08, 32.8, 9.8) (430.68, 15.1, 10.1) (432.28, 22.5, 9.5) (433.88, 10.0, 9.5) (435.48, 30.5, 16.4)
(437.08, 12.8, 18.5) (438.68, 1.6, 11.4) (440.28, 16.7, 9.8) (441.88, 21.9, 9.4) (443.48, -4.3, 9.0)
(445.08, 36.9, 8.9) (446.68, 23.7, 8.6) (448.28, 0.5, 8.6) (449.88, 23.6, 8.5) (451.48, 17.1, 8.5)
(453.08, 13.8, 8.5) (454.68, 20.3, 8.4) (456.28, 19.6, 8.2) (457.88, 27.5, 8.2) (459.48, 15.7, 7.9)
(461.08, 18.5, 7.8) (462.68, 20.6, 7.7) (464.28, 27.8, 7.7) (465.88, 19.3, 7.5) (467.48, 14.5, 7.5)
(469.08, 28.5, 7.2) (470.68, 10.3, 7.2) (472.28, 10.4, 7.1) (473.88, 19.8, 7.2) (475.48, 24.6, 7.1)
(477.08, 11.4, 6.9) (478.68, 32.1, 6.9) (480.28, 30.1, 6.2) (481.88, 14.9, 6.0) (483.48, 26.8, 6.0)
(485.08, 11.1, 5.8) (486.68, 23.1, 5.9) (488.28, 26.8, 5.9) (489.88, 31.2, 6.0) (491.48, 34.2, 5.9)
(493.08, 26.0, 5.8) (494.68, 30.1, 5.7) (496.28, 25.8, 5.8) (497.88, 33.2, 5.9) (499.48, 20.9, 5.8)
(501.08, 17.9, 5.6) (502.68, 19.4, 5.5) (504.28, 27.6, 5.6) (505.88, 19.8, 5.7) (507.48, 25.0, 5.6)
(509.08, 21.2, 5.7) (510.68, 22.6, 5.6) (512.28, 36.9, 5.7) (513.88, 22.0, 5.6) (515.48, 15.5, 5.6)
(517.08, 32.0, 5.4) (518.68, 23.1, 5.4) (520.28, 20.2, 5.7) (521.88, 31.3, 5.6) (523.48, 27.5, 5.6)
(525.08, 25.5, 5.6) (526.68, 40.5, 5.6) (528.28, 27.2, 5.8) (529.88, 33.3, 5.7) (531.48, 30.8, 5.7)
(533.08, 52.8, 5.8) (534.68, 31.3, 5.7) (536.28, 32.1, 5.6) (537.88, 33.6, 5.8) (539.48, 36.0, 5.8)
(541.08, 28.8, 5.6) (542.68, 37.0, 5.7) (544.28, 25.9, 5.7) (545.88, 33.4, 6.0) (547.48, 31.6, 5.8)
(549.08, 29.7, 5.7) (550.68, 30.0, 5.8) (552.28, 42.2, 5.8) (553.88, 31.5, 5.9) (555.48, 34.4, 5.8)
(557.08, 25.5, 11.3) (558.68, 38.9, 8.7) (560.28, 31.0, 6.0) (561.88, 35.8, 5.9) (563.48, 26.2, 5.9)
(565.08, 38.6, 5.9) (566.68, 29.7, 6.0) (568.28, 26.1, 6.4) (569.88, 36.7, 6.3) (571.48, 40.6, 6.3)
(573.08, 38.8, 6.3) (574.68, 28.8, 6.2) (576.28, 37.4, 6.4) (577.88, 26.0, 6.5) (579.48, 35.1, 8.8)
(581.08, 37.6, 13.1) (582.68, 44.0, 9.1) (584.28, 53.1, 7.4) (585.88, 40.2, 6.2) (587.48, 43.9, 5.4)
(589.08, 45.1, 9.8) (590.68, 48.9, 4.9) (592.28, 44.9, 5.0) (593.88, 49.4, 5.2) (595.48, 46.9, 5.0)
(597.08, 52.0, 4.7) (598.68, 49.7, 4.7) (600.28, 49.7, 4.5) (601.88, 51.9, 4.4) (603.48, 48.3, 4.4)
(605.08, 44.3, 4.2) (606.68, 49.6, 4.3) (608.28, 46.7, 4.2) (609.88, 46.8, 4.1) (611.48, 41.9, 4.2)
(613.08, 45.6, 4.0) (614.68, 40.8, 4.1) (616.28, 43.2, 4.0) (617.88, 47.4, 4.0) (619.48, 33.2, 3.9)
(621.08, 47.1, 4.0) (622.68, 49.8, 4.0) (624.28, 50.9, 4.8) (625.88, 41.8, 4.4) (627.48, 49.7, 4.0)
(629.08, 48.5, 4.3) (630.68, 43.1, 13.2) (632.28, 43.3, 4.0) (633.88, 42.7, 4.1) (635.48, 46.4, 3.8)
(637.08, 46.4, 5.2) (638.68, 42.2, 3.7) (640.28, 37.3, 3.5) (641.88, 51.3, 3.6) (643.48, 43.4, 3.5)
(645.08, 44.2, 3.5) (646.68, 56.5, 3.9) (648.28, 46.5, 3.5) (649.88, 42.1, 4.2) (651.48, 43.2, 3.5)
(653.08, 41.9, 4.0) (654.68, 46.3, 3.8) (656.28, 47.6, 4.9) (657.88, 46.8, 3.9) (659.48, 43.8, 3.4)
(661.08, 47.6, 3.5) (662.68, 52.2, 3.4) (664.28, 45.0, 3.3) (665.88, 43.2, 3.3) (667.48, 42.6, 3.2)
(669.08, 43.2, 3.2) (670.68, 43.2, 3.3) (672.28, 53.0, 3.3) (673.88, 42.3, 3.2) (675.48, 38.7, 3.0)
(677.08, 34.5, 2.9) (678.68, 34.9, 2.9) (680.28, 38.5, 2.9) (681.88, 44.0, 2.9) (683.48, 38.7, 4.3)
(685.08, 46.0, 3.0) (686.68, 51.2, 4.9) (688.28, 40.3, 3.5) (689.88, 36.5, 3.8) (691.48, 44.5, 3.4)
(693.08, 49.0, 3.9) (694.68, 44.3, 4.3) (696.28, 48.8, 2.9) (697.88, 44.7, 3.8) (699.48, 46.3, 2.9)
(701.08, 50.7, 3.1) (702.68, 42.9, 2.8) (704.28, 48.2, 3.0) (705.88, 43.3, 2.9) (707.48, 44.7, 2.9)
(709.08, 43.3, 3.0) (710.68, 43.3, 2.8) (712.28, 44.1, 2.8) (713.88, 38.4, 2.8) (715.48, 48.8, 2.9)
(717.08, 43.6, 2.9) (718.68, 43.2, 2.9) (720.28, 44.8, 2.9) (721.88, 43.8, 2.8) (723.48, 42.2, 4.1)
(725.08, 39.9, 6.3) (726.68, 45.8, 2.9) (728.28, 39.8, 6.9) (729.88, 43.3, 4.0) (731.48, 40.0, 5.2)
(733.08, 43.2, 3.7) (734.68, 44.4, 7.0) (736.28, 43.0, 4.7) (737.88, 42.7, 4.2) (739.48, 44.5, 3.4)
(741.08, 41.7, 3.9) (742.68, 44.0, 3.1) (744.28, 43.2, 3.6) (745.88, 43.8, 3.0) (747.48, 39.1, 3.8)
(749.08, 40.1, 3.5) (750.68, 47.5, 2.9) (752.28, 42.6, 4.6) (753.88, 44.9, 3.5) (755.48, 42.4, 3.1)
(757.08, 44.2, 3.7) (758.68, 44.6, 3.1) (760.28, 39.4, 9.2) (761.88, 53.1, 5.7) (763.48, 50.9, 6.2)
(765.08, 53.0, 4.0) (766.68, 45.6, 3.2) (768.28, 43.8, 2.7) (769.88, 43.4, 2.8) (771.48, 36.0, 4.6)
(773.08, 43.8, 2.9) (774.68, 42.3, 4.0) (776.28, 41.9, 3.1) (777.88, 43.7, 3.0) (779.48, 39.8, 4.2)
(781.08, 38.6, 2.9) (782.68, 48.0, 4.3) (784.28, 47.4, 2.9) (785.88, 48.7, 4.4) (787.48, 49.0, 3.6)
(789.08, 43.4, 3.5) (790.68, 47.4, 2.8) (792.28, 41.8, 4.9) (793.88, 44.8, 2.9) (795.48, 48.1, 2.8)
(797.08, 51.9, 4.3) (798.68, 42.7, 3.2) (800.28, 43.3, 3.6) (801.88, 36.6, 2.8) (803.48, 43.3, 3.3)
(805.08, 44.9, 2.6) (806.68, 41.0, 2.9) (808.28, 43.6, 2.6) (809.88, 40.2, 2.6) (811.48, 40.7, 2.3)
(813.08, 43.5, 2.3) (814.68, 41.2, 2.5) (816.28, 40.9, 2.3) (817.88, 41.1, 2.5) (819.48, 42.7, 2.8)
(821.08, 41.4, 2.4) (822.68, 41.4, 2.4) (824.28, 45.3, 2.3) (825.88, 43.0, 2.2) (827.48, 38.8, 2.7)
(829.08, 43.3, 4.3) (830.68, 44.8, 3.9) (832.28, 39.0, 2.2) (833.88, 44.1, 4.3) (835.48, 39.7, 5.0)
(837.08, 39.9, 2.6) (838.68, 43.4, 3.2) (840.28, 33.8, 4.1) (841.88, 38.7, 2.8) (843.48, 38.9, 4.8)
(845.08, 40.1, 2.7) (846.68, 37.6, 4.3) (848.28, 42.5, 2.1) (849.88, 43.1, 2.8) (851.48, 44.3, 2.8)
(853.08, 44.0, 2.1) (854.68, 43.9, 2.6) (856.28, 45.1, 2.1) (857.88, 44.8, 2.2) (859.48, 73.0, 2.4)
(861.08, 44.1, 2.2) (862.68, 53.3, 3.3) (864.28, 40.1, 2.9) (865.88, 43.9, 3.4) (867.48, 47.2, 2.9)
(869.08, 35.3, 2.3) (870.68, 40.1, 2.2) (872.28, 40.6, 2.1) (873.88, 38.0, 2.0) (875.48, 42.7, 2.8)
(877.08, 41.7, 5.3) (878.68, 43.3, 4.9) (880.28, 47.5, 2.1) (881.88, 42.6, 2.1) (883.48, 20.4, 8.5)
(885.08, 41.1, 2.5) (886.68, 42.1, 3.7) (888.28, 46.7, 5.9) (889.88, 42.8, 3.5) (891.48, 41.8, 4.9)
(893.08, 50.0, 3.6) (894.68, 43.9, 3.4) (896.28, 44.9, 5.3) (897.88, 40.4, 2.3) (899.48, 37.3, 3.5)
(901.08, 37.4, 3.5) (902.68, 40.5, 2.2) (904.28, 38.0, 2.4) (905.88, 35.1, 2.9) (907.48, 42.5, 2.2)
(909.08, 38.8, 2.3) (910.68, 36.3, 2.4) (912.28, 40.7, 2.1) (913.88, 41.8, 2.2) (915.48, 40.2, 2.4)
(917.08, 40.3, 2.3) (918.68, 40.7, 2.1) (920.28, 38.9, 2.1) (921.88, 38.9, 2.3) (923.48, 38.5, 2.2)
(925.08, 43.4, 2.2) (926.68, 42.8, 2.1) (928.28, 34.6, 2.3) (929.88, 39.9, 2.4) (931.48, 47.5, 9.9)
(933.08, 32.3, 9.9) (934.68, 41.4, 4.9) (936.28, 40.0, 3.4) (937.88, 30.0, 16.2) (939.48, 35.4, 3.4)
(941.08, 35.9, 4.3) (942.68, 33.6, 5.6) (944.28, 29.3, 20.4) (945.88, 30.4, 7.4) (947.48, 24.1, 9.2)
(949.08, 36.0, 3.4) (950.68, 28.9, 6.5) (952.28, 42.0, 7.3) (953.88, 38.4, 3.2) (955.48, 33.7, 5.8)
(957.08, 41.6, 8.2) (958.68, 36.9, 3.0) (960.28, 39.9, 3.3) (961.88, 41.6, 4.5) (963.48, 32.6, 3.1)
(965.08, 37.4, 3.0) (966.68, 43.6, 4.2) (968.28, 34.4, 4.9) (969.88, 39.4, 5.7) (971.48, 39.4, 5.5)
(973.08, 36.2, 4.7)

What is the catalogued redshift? 0.31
